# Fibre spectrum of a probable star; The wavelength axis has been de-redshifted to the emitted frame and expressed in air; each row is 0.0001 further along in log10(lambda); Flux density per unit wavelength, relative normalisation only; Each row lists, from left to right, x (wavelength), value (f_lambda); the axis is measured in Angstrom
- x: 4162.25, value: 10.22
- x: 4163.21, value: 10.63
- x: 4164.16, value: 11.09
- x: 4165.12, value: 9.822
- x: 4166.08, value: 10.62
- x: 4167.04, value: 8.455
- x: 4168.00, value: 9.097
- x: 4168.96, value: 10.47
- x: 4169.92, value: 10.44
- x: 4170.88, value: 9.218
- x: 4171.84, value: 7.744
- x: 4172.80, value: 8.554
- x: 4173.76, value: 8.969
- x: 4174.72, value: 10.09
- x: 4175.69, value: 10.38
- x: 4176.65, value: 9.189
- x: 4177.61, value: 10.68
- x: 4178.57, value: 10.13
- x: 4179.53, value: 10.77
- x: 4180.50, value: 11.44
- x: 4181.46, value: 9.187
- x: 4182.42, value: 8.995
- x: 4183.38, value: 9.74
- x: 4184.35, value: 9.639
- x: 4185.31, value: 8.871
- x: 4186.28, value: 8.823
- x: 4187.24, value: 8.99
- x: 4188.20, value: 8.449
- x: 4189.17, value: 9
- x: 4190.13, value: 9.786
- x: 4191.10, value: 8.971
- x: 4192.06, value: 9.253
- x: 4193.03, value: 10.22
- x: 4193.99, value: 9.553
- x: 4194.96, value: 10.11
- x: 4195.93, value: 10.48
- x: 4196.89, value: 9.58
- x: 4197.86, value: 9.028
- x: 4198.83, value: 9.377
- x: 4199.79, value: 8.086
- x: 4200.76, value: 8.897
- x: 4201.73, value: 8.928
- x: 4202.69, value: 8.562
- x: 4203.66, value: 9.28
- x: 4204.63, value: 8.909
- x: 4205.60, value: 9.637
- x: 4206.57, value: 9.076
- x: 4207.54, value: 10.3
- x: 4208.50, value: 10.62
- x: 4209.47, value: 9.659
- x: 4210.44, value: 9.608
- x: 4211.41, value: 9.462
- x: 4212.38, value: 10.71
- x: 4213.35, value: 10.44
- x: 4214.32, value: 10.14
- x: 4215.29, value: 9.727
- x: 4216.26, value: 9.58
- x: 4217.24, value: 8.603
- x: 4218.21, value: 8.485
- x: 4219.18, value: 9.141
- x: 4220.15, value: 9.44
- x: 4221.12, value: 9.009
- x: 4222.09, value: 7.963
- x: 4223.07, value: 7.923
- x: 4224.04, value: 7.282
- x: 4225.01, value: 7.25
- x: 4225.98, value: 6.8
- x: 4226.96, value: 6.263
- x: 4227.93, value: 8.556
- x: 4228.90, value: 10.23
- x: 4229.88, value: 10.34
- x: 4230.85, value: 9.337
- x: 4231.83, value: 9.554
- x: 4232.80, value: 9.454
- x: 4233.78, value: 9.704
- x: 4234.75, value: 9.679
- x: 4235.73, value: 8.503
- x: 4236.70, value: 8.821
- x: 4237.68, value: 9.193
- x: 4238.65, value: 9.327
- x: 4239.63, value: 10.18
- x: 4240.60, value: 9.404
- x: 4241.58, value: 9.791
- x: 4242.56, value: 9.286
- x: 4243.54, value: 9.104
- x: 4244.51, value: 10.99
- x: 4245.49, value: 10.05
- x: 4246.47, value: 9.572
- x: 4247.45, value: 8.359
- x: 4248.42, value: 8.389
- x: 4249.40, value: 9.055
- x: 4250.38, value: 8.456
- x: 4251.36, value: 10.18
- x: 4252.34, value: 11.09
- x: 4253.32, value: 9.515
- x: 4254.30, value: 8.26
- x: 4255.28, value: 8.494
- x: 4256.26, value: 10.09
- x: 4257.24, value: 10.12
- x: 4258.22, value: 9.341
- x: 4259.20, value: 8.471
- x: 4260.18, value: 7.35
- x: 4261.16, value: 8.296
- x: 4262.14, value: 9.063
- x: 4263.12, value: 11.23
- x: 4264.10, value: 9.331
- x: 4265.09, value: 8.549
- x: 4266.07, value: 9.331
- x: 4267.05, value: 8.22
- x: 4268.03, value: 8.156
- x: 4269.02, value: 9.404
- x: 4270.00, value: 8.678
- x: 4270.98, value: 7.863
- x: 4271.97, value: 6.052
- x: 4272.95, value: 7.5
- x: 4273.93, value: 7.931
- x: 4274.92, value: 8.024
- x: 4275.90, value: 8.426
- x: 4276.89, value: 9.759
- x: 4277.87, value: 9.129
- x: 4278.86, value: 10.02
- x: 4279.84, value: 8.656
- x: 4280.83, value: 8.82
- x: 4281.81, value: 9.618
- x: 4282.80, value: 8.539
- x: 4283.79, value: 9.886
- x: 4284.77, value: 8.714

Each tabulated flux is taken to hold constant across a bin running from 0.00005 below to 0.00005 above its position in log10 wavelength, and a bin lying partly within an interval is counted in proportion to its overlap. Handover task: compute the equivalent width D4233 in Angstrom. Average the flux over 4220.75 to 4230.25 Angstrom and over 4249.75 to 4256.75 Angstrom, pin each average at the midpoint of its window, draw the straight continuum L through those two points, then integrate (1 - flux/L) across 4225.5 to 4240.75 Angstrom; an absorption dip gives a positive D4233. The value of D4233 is -1.1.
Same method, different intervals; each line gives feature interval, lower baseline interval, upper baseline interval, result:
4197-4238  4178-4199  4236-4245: 2.01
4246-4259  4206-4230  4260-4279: -0.79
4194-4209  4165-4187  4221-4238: -0.41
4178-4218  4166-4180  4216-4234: -1.62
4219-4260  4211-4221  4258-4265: 0.72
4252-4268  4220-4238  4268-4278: -1.44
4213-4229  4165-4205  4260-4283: 0.96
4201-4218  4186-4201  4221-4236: -1.12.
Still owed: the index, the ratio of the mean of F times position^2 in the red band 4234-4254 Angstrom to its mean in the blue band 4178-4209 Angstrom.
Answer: 1.02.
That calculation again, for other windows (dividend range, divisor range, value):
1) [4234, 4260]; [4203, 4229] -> 1.05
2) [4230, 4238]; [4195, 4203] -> 1.03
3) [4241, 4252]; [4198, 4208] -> 1.05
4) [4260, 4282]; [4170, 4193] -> 0.96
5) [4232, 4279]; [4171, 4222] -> 0.99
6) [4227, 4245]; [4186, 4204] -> 1.04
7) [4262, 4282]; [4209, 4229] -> 1.01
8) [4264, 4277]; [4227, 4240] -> 0.90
